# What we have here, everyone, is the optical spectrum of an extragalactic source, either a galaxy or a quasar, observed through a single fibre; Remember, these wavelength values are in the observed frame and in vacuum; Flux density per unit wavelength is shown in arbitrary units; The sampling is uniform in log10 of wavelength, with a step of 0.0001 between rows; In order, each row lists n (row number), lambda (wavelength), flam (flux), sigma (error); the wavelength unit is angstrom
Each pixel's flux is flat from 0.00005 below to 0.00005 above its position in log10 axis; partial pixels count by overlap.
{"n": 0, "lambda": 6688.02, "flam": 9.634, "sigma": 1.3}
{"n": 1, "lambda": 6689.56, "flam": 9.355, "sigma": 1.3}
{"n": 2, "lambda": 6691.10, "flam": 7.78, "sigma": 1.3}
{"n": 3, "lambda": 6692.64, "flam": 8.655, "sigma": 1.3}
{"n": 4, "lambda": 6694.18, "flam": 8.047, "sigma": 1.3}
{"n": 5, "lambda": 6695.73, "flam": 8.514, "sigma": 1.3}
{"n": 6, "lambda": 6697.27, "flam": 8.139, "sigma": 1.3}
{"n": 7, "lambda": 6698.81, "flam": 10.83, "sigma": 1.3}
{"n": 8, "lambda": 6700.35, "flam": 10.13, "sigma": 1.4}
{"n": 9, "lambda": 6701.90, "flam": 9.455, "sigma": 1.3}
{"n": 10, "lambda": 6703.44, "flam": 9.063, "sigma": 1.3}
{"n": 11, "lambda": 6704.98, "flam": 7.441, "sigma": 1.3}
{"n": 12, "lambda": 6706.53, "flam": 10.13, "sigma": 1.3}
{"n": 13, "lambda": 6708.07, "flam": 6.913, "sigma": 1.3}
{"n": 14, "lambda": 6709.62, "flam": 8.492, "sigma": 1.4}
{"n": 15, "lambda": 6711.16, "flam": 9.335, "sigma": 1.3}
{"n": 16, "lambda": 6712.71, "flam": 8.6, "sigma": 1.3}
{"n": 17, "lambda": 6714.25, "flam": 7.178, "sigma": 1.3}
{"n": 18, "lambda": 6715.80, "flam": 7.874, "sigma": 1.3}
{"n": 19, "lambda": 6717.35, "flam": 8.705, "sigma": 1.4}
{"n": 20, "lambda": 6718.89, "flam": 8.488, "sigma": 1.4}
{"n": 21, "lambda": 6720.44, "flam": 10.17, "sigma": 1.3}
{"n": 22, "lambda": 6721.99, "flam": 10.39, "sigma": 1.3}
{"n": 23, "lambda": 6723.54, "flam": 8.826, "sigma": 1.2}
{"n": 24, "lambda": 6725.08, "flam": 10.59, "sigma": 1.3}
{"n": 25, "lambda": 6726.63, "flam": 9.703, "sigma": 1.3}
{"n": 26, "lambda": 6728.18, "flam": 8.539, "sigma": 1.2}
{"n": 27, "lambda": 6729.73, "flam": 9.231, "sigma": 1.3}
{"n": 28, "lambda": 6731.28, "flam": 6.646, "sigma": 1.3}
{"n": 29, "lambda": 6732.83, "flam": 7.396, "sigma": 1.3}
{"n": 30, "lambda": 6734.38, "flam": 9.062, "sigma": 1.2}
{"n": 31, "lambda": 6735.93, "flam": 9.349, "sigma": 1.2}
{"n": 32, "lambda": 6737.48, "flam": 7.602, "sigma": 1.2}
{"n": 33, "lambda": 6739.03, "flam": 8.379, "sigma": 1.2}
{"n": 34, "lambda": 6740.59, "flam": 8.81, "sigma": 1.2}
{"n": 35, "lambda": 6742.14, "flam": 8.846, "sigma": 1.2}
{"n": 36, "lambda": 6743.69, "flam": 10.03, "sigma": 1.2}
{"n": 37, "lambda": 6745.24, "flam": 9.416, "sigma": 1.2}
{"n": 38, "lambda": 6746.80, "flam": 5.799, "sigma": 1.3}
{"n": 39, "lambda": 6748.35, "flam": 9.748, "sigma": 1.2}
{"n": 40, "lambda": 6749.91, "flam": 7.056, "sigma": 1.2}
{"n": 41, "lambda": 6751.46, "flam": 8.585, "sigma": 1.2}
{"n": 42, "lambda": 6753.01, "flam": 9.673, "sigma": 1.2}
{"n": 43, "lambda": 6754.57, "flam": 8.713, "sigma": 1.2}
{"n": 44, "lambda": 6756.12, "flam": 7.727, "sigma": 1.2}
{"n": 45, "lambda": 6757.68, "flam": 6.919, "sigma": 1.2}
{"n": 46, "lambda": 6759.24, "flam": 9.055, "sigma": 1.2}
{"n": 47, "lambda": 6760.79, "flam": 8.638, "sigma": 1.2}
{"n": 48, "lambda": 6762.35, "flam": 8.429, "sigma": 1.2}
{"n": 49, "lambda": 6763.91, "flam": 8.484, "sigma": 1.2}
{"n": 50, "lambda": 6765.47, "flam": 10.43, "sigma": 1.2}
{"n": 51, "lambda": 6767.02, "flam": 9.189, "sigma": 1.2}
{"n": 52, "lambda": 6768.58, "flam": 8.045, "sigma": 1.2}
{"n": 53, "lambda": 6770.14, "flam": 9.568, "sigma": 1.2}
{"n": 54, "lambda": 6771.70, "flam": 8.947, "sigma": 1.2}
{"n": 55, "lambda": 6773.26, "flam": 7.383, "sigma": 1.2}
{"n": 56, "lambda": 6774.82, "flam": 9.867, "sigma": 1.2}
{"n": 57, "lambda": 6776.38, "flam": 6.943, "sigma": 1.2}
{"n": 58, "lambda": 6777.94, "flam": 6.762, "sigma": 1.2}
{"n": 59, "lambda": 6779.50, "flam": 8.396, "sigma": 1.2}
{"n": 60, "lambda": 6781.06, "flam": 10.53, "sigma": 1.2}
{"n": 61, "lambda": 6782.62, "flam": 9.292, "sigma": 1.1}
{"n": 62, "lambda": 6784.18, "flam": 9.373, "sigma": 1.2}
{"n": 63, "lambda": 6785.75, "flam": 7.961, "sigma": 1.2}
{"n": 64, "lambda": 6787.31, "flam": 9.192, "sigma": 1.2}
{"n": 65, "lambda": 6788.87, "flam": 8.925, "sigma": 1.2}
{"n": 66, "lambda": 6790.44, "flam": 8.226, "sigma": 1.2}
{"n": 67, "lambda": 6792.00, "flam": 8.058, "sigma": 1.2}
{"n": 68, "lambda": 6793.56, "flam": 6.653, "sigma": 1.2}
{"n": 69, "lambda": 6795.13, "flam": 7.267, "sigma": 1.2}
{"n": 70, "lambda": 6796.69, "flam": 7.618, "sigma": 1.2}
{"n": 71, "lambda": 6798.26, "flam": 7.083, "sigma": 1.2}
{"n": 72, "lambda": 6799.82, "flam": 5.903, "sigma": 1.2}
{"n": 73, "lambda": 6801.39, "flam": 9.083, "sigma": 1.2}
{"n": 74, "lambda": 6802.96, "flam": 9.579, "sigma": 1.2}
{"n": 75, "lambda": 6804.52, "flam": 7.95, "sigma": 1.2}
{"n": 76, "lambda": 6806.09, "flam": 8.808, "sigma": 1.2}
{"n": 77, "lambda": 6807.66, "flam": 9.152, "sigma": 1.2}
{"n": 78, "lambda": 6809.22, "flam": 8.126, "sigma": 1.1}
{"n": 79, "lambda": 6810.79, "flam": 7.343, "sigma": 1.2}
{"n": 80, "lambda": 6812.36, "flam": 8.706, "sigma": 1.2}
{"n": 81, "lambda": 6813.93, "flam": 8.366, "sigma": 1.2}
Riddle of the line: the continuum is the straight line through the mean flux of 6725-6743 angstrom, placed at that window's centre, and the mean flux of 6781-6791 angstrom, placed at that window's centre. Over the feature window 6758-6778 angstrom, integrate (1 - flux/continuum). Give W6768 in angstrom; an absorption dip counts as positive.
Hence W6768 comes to 0.5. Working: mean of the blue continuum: 8.61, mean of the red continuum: 8.98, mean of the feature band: 8.62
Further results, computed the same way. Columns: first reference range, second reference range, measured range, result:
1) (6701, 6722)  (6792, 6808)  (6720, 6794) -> -3.51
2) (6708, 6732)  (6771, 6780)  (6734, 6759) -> -0.17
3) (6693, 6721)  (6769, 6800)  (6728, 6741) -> 0.38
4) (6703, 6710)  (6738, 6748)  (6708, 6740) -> -0.81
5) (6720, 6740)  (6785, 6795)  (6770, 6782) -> -0.31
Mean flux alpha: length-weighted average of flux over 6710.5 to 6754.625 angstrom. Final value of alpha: 8.71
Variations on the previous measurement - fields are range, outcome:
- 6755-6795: 8.5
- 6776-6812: 8.2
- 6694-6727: 8.96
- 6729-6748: 8.41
